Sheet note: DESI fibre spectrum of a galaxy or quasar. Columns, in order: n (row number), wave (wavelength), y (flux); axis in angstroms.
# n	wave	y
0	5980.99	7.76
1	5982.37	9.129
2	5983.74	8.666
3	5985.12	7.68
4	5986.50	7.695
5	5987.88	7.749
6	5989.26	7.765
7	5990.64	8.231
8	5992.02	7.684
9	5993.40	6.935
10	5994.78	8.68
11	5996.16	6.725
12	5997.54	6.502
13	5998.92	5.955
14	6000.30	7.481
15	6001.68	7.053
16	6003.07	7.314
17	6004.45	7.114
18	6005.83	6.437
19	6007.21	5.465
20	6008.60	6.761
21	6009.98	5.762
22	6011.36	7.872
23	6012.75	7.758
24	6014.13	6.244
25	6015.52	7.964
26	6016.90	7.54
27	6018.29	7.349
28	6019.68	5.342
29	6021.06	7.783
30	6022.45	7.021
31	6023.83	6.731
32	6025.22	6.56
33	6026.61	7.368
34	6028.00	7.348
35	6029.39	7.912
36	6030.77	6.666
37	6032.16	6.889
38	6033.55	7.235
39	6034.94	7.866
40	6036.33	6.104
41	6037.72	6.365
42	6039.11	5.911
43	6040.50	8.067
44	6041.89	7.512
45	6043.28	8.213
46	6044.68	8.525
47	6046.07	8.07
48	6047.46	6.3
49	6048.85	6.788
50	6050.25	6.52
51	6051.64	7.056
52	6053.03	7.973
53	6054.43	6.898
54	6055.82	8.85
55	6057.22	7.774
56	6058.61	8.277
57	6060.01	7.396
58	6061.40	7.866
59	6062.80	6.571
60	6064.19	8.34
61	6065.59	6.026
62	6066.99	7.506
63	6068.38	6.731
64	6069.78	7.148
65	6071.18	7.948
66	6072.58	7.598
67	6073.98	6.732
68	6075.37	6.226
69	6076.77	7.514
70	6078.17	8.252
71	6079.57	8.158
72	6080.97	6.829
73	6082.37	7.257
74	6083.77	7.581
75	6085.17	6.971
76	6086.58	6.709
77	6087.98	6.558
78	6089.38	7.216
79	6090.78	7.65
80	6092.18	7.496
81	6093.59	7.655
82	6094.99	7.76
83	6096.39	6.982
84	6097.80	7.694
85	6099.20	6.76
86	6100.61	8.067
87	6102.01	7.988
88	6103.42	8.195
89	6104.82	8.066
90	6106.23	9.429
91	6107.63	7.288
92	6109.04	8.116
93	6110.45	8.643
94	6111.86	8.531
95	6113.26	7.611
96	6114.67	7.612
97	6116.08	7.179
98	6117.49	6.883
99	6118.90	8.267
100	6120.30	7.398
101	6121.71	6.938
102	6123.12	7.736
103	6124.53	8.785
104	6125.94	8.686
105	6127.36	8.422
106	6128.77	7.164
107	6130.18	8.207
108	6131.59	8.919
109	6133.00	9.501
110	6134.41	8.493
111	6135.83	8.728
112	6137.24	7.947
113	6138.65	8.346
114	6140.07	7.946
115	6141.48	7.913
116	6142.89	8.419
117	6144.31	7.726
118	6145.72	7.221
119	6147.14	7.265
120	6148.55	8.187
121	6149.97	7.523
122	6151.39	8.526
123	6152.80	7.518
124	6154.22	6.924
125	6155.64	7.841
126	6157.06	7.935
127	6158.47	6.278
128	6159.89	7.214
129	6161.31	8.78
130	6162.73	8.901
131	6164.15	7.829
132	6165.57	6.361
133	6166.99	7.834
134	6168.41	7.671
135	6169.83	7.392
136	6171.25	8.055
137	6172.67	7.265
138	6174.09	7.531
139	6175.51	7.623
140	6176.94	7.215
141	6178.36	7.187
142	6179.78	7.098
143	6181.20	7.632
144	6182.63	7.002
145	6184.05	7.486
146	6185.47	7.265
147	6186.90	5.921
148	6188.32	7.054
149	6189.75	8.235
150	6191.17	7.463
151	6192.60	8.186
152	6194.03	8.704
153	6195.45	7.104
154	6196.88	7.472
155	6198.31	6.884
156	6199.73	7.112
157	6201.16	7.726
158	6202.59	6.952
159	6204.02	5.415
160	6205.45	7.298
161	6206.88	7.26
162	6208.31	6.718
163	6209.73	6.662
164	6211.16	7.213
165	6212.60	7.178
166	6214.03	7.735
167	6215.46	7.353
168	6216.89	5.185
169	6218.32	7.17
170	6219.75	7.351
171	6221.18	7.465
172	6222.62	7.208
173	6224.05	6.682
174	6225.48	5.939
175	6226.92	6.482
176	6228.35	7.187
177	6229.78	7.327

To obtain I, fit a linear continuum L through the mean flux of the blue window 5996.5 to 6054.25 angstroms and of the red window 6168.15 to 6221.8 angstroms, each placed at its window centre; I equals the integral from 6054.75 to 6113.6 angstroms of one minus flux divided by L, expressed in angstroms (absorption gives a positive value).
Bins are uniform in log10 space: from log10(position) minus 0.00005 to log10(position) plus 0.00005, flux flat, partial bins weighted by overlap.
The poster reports -3.8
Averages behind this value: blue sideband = 7.04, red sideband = 7.24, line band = 7.57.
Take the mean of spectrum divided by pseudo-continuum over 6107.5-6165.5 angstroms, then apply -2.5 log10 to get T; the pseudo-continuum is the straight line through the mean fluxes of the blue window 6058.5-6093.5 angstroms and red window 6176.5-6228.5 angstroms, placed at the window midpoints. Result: -0.10 mag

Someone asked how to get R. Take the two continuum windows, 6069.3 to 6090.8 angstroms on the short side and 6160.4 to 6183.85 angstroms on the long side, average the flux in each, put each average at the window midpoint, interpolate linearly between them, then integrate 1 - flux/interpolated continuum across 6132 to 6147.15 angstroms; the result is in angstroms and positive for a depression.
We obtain -1.5 angstroms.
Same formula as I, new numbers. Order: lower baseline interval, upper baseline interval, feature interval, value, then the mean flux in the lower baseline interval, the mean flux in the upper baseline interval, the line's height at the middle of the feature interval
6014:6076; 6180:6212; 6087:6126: -2.7 angstroms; 7.24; 7.21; 7.23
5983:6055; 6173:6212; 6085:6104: -0.5 angstroms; 7.18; 7.24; 7.21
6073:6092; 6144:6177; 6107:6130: -1.4 angstroms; 7.22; 7.61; 7.4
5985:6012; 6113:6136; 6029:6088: 2.0 angstroms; 7.13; 8.02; 7.55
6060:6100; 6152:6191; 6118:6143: -2.8 angstroms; 7.28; 7.45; 7.37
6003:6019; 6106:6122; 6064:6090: 1.0 angstroms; 6.95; 7.8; 7.5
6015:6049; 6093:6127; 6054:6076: 0.2 angstroms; 7.18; 7.85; 7.46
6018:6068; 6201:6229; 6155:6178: -2.0 angstroms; 7.25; 6.89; 6.99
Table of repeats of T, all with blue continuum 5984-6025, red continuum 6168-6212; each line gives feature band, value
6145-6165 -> -0.07 mag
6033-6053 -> -0.01 mag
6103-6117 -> -0.12 mag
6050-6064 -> -0.06 mag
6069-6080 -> -0.03 mag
